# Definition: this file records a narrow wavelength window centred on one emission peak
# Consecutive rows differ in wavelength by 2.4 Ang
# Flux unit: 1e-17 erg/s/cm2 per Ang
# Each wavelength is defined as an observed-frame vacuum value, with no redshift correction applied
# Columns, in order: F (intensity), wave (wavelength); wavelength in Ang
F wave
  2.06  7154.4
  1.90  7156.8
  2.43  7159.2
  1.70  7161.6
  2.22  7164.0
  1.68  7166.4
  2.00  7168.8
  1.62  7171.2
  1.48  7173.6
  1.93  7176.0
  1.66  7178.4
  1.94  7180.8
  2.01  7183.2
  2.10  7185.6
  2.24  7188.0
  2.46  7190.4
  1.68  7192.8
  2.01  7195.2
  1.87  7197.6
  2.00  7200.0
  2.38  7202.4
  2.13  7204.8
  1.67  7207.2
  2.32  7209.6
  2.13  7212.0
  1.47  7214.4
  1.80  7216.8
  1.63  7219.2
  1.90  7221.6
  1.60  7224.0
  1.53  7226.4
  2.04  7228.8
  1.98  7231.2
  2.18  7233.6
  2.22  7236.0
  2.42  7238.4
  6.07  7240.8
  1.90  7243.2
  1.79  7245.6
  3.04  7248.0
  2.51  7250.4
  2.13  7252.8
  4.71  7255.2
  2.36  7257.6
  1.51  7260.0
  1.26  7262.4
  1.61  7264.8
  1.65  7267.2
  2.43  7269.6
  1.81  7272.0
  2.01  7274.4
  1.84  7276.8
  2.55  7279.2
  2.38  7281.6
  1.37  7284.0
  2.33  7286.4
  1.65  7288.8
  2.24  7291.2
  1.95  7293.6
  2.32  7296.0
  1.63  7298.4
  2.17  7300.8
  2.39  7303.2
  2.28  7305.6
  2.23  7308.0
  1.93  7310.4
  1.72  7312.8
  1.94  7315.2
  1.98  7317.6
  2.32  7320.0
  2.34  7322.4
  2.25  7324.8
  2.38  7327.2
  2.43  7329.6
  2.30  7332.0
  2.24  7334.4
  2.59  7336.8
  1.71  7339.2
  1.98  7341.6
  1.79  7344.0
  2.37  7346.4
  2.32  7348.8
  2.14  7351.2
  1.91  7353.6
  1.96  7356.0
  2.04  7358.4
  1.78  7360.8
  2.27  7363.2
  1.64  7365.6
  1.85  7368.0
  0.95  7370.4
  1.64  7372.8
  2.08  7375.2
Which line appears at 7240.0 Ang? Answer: [S II] 6716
